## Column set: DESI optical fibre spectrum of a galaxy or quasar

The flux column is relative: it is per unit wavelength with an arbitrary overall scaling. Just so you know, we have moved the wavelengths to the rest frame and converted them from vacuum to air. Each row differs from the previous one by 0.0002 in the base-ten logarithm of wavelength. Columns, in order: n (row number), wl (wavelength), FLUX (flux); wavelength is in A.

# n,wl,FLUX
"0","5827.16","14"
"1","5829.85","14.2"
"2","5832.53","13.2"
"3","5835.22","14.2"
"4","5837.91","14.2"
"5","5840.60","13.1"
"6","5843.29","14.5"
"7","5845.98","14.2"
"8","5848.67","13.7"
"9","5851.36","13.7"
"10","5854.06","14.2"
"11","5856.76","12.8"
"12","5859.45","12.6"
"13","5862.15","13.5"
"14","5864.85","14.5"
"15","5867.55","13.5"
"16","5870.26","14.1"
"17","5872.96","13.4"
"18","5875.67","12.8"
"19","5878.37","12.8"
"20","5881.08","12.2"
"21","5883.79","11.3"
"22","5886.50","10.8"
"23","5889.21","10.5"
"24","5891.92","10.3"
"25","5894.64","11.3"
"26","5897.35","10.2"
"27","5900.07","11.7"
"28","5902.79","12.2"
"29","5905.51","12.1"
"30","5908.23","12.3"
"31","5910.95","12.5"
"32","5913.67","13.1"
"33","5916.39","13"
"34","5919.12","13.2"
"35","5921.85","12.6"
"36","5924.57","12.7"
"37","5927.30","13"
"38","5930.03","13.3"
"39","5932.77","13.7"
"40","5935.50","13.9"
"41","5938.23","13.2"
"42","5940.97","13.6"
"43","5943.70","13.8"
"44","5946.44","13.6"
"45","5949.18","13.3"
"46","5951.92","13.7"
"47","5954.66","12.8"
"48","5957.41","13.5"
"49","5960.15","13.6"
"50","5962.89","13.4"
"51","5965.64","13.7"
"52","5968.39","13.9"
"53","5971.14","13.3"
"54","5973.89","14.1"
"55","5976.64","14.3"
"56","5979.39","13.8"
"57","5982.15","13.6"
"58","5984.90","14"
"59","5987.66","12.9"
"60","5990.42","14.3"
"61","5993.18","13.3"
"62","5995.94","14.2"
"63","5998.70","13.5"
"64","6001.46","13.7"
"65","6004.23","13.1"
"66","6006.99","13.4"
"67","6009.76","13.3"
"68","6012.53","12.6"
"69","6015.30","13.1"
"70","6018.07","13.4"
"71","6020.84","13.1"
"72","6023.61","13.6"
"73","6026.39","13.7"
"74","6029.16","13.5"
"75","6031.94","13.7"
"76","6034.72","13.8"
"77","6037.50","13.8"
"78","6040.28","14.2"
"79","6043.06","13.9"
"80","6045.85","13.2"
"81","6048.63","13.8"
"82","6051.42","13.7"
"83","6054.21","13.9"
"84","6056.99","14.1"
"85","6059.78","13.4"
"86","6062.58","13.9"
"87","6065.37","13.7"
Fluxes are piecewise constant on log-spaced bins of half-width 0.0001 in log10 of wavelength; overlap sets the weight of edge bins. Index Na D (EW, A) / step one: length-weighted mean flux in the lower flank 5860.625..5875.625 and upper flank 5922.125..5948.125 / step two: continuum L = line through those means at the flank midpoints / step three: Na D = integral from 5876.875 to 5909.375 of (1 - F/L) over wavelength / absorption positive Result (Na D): 5.0 A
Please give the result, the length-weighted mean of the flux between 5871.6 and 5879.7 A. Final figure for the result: 13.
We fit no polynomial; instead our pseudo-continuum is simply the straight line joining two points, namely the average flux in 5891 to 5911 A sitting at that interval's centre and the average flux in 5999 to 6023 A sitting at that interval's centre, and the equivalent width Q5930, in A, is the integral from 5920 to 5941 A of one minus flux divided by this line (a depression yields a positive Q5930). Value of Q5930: -2.2 A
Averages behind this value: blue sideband 11.5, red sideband 13.2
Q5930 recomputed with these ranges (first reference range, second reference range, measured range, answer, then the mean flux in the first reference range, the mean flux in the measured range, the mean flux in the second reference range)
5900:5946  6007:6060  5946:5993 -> -1.4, 13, 13.6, 13.6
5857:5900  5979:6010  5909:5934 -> -0.5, 12.2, 13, 13.6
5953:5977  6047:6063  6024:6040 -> 0.0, 13.6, 13.7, 13.8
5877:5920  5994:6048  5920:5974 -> -4.0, 11.8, 13.4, 13.5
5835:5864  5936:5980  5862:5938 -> 6.3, 13.7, 12.5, 13.6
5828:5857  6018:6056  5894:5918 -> 3.0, 13.9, 12.1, 13.7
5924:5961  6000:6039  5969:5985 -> -0.5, 13.4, 13.8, 13.4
